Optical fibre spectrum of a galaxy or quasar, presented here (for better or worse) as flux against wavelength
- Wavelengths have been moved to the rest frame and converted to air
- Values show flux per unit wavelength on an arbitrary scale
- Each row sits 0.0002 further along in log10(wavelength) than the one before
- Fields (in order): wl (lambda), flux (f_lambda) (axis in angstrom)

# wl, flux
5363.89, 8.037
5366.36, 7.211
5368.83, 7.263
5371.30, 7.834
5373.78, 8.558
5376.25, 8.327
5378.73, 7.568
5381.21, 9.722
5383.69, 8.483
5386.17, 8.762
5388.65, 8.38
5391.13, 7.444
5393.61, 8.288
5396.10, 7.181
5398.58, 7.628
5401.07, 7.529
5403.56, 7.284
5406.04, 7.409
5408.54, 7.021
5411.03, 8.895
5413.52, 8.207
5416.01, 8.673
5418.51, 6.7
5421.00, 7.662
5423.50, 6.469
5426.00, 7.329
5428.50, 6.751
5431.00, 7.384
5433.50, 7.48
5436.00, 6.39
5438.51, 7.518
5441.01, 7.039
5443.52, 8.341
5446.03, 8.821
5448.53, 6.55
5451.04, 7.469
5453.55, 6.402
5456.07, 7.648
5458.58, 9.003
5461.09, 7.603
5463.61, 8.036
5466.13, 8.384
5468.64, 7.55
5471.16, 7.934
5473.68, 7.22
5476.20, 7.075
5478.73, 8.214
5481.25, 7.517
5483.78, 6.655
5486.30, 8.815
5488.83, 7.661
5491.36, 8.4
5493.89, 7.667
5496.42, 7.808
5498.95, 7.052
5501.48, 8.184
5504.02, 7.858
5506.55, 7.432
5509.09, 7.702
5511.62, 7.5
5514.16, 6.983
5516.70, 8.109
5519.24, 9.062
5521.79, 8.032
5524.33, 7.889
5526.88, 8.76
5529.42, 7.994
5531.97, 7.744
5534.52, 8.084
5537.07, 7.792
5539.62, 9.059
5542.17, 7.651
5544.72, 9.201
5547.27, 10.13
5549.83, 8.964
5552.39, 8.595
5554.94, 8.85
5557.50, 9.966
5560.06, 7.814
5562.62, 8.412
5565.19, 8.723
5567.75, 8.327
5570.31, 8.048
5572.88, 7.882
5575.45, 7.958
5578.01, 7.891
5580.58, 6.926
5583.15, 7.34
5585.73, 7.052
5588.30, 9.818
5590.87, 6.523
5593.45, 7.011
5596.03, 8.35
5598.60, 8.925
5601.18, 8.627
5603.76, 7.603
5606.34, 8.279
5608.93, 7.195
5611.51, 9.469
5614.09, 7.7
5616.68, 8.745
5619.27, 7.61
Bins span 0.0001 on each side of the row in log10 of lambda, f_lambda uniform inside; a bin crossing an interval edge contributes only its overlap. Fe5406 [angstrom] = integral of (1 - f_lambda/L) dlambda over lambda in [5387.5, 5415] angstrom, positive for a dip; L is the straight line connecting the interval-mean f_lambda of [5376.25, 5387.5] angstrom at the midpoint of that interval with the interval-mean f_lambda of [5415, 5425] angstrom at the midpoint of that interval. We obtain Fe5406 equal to 0.7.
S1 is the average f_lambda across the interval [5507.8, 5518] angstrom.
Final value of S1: 7.58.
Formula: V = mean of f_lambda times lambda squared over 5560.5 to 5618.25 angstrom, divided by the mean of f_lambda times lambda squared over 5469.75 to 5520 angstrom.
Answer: 1.1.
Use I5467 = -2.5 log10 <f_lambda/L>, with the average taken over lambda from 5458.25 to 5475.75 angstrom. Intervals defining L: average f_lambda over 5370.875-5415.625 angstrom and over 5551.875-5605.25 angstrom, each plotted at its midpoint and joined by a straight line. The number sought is 0.03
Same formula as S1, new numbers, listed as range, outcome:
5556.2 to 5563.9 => 8.73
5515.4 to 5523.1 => 8.39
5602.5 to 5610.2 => 7.69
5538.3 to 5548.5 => 9.01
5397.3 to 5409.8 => 7.38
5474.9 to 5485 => 7.36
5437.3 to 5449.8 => 7.66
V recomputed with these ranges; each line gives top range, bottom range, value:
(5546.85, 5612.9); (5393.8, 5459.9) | 1.16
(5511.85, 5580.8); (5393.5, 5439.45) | 1.17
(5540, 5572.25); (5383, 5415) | 1.17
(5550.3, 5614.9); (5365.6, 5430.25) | 1.12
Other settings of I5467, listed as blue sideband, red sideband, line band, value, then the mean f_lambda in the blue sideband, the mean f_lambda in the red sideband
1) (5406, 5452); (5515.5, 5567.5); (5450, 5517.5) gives 0.04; 7.48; 8.54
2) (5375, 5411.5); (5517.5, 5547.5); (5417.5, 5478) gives 0.09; 7.98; 8.39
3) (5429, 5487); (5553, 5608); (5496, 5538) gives -0.01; 7.59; 8.11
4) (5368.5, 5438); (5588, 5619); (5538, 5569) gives -0.10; 7.74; 8.12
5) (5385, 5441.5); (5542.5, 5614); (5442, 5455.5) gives 0.03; 7.55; 8.27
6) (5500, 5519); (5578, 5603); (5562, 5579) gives -0.05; 7.75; 7.84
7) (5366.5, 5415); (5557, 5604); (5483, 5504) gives 0.03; 7.97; 8.04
